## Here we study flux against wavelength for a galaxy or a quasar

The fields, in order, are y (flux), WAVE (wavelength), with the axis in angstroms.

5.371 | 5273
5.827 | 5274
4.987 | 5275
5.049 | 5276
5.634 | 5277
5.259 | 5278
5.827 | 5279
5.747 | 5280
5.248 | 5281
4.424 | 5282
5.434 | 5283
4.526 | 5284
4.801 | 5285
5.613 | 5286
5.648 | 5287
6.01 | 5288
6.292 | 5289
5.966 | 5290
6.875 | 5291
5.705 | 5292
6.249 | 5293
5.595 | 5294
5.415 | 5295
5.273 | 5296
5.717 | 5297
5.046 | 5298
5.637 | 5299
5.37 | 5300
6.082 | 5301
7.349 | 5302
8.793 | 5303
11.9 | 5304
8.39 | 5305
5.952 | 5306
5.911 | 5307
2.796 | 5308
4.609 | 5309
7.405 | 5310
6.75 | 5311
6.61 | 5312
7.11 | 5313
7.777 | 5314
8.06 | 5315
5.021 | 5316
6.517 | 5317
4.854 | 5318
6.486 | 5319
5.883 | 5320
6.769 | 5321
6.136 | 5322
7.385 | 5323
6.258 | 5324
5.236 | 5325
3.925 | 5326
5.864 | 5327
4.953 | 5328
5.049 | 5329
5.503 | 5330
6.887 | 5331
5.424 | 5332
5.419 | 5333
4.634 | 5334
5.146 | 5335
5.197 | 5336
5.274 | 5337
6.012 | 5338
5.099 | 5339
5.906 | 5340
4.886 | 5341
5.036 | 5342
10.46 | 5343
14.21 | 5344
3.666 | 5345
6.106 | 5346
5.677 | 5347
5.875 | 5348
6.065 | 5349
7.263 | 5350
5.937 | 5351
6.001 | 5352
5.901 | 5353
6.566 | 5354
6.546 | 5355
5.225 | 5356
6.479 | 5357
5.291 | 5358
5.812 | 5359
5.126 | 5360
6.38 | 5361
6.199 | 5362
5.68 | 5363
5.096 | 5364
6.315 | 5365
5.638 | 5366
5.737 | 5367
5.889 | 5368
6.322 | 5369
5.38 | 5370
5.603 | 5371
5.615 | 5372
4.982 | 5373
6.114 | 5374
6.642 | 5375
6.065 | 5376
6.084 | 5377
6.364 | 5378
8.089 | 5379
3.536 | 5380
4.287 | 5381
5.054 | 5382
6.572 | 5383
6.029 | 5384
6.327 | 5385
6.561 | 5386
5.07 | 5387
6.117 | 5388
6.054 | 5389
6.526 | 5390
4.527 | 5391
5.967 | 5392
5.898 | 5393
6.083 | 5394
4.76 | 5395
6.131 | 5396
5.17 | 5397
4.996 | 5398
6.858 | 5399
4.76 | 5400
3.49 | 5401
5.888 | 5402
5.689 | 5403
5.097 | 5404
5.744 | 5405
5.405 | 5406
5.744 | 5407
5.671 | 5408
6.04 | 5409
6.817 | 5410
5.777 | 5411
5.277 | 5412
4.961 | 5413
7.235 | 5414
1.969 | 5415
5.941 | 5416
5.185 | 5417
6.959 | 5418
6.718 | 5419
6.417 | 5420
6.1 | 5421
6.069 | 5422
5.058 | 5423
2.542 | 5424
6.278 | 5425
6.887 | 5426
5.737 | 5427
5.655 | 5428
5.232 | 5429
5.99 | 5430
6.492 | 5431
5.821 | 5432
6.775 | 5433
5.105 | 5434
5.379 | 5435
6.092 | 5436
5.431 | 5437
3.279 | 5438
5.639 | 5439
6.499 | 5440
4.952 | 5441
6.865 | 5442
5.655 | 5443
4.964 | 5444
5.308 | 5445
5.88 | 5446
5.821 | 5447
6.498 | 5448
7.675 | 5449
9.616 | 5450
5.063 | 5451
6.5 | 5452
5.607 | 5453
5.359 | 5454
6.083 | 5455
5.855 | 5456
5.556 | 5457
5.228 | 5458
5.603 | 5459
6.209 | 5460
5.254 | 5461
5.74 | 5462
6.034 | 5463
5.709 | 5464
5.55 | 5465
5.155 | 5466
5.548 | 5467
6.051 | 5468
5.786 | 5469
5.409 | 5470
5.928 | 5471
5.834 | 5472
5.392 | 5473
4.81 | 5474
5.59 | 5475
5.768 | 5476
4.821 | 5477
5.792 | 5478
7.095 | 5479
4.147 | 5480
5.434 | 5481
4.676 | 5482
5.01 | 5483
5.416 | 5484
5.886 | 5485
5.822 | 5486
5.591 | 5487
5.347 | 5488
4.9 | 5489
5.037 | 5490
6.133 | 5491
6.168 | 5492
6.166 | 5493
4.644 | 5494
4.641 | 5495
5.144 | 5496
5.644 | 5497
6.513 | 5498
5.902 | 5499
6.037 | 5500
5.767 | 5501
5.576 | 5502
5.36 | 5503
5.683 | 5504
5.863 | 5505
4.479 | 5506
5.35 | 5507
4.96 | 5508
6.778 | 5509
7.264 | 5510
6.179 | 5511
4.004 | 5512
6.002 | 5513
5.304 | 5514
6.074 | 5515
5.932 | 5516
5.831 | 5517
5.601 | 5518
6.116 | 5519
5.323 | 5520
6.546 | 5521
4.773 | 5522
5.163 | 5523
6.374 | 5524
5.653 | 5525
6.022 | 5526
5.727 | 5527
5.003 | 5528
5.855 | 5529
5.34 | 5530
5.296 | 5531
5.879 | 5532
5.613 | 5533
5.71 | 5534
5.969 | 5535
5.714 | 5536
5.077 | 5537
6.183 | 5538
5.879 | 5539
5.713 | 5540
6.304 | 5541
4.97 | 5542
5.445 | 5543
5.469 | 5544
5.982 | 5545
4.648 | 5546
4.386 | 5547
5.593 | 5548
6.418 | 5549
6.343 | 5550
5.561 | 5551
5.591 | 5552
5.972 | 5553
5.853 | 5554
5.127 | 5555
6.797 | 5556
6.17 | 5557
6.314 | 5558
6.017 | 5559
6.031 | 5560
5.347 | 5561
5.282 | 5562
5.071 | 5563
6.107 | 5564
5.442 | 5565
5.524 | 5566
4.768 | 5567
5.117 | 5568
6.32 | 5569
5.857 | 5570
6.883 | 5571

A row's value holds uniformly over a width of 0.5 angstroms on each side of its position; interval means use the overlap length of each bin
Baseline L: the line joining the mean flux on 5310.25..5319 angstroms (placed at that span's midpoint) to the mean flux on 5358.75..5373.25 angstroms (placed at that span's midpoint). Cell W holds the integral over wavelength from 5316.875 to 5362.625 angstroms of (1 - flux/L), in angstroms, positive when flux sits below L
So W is 1.2 angstroms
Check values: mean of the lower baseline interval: 6.6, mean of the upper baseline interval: 5.73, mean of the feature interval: 6.01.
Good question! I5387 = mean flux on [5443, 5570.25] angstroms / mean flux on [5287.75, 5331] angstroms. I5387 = 0.91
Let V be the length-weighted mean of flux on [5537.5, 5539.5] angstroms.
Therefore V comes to 6.03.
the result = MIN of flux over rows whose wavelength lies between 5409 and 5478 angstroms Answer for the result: 1.969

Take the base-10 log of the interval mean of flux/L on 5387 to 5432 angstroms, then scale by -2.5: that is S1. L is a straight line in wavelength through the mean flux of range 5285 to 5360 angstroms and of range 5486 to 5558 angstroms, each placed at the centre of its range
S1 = 0.06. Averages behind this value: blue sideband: 6.14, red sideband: 5.66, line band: 5.63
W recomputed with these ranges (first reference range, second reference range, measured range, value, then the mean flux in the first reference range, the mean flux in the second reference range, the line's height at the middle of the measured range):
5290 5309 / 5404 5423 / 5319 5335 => 1.2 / 6.28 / 5.74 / 6.15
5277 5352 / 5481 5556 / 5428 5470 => -0.3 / 6.07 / 5.62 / 5.77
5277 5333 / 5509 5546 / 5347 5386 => 0.2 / 6.02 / 5.7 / 5.93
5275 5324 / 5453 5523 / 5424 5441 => 0.3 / 6.09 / 5.59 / 5.74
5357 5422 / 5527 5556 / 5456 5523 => 0.8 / 5.72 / 5.63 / 5.66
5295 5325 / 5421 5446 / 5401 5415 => 0.5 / 6.44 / 5.59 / 5.76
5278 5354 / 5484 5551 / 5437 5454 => -0.5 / 6.08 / 5.64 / 5.79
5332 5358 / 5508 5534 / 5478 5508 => 1.6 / 6.15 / 5.73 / 5.8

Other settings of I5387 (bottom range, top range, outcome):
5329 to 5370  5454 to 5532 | 0.93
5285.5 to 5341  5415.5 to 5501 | 0.95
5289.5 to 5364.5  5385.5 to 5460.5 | 0.93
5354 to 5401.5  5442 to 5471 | 1.03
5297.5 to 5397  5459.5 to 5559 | 0.93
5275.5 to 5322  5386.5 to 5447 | 0.92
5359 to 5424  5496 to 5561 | 1.00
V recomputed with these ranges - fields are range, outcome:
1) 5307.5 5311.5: 5.39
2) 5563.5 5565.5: 5.77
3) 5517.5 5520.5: 5.68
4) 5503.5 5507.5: 5.34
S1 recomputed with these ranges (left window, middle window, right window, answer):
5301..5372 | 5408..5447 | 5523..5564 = 0.057 mag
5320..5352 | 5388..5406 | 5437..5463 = 0.080 mag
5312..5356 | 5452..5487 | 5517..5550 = 0.041 mag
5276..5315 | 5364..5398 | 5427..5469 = 0.029 mag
